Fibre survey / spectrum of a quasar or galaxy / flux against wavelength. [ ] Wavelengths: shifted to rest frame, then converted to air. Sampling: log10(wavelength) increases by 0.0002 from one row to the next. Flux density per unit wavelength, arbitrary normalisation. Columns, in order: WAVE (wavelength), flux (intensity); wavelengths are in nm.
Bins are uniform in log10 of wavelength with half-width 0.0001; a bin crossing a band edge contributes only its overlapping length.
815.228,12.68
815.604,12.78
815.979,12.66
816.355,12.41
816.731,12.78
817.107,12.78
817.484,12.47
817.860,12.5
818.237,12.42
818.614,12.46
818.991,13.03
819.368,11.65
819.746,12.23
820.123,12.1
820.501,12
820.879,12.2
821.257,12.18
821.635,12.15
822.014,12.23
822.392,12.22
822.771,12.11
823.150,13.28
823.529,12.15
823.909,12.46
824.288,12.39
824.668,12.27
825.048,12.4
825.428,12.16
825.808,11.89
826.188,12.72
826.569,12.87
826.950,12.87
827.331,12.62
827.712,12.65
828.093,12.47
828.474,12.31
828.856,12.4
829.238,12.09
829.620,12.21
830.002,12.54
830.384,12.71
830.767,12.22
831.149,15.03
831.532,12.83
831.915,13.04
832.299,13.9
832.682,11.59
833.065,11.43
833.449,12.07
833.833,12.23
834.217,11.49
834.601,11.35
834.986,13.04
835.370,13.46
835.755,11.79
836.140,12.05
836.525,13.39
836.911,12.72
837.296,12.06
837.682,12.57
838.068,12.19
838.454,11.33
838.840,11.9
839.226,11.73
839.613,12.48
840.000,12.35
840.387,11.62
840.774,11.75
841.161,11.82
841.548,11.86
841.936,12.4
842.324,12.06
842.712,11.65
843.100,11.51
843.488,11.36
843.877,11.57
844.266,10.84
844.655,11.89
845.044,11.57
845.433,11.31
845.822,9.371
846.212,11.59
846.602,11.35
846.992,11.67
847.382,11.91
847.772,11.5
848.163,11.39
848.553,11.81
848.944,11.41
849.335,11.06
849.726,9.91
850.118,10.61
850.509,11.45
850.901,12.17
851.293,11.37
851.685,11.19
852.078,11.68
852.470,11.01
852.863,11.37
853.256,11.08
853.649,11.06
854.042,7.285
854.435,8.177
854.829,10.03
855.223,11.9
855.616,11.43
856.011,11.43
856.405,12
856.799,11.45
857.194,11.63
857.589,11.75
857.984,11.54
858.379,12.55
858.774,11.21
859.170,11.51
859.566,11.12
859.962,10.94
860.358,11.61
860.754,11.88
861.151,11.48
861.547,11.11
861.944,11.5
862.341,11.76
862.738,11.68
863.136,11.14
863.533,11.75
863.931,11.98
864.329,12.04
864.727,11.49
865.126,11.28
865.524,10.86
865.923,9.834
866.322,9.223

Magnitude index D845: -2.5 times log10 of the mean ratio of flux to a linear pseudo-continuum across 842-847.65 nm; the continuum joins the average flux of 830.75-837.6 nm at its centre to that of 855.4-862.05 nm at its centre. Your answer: 0.06 mag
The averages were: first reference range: 12.5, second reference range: 11.5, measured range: 11.4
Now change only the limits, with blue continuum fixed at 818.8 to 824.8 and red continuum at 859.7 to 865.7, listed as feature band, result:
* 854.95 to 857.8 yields 0.00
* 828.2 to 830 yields -0.01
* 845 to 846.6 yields 0.08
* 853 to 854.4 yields 0.20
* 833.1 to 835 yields 0.02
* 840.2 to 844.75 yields 0.02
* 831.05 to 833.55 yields -0.06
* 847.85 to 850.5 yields 0.06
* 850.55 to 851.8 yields 0.01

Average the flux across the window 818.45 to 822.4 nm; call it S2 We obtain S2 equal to 12.2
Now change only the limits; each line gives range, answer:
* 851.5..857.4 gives 10.8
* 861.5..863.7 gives 11.5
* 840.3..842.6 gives 11.9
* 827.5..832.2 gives 12.7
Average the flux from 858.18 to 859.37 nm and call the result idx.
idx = 11.8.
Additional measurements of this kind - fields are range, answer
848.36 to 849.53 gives 11.4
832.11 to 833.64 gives 12.2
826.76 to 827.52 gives 12.7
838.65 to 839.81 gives 12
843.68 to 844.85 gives 11.4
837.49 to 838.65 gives 12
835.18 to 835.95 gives 12.6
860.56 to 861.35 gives 11.7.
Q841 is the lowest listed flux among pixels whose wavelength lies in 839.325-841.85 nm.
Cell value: 11.62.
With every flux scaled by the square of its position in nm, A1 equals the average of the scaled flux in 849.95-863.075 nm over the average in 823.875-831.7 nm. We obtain 0.95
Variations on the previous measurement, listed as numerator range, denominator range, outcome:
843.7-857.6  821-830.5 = 0.95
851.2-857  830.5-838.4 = 0.91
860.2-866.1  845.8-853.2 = 1.04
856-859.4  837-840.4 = 1.01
